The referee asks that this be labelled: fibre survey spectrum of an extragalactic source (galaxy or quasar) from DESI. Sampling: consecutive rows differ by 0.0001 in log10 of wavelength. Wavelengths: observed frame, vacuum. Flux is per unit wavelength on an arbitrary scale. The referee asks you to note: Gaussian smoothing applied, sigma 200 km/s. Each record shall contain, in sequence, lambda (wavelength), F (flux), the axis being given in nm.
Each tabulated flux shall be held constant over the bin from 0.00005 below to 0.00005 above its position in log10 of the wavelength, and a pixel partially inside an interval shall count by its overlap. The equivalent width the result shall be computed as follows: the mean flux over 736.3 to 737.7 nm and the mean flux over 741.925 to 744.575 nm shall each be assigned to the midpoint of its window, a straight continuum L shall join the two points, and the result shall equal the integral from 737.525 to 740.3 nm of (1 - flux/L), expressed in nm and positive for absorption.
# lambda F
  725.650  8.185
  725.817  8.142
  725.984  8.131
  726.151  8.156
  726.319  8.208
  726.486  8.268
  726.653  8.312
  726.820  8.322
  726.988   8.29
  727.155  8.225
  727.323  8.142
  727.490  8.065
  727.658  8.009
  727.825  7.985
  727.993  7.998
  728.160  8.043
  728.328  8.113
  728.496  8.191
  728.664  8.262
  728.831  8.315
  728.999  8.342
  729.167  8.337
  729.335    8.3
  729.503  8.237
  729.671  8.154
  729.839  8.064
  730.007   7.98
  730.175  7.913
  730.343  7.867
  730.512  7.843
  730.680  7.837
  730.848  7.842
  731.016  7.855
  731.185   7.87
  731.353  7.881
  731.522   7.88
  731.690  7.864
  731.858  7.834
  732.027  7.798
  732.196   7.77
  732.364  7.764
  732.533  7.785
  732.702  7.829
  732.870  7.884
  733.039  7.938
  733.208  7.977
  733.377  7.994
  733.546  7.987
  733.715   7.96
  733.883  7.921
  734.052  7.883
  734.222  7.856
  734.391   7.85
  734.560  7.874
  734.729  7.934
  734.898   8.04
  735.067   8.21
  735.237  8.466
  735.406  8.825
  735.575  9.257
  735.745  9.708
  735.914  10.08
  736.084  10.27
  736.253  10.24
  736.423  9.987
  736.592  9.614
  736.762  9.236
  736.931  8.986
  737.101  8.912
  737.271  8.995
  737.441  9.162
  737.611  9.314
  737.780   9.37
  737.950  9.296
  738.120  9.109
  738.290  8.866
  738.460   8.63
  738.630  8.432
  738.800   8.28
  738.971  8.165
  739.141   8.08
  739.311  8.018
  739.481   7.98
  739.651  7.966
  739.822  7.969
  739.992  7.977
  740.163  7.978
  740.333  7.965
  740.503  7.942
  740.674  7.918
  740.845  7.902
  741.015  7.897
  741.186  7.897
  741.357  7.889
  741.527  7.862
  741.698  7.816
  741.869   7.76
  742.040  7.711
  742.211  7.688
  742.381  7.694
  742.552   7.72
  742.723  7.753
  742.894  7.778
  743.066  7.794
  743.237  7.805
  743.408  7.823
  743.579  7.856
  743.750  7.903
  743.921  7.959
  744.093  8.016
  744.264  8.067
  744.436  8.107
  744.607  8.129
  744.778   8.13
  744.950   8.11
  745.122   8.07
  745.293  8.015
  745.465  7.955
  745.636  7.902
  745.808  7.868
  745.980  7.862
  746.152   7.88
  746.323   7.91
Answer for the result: 0.129 nm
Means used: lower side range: 9.3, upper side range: 7.85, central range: 8.46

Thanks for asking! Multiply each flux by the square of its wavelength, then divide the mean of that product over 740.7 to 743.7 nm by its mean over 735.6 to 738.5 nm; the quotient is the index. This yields 0.8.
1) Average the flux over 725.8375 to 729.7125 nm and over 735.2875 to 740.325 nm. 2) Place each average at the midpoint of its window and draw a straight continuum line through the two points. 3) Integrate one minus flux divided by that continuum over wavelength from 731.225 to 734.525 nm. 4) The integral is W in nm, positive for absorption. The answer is 0.26 nm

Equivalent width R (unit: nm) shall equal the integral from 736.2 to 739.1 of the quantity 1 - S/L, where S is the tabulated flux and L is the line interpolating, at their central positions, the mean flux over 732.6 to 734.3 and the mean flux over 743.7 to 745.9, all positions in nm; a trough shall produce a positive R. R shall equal -0.40 nm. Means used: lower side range 7.92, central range 9.06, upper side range 8.02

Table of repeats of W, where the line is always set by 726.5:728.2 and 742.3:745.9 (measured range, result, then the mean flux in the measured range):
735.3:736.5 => -0.25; 9.74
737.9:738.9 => -0.09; 8.73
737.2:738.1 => -0.14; 9.23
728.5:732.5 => 0.06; 7.99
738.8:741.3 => 0.00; 7.98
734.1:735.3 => 0.00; 8.01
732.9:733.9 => 0.01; 7.96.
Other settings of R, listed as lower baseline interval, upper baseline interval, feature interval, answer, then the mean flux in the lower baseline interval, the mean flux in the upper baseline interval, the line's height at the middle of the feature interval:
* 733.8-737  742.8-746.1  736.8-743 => 0.12 nm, 8.86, 7.95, 8.41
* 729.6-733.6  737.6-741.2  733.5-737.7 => -0.38 nm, 7.89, 8.3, 8.1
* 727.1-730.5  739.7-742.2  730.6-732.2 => 0.04 nm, 8.12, 7.88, 8.07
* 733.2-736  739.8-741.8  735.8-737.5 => -0.28 nm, 8.35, 7.91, 8.21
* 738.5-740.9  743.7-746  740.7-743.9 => 0.09 nm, 8.05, 8.01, 8.03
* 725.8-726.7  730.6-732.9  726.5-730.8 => -0.04 nm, 8.2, 7.84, 8.04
